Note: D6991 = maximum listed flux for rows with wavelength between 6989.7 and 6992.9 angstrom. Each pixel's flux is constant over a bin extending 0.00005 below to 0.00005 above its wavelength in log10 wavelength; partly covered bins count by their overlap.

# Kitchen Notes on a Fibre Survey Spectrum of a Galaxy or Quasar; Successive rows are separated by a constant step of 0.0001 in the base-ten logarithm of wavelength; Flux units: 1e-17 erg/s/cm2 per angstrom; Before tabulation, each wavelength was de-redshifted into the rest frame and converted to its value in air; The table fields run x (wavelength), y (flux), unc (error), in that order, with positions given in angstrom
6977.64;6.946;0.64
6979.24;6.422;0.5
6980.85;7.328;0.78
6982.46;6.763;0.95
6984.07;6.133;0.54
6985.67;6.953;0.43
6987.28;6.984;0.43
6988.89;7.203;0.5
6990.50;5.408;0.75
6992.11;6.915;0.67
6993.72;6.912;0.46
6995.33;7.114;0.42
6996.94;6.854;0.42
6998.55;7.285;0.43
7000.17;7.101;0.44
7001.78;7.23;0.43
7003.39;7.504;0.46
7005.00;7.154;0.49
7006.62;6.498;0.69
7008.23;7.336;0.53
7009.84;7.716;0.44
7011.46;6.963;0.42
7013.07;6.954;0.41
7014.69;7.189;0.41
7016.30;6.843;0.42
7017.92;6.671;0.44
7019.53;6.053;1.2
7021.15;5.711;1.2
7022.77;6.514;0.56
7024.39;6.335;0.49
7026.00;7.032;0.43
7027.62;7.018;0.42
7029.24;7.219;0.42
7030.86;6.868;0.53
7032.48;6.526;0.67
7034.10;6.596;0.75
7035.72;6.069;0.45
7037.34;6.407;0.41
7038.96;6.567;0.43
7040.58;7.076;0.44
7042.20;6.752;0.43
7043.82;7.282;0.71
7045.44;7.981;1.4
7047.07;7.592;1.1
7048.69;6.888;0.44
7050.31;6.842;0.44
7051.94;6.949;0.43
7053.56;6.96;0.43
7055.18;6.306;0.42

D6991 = 6.915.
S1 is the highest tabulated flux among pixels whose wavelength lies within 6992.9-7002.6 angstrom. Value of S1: 7.285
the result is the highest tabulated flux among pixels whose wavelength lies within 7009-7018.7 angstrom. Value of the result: 7.716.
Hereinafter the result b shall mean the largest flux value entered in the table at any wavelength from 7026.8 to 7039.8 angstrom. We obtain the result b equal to 7.219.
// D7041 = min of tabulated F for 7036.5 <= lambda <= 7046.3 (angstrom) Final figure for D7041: 6.407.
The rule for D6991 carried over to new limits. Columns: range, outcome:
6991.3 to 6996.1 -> 7.114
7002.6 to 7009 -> 7.504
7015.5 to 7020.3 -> 6.843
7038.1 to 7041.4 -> 7.076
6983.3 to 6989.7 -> 7.203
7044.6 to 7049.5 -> 7.981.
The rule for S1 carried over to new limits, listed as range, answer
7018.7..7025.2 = 6.514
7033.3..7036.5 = 6.596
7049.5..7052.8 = 6.949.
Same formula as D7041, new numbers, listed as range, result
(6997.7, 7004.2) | 7.101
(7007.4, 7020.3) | 6.053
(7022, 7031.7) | 6.335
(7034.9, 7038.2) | 6.069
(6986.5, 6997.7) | 5.408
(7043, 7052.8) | 6.842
